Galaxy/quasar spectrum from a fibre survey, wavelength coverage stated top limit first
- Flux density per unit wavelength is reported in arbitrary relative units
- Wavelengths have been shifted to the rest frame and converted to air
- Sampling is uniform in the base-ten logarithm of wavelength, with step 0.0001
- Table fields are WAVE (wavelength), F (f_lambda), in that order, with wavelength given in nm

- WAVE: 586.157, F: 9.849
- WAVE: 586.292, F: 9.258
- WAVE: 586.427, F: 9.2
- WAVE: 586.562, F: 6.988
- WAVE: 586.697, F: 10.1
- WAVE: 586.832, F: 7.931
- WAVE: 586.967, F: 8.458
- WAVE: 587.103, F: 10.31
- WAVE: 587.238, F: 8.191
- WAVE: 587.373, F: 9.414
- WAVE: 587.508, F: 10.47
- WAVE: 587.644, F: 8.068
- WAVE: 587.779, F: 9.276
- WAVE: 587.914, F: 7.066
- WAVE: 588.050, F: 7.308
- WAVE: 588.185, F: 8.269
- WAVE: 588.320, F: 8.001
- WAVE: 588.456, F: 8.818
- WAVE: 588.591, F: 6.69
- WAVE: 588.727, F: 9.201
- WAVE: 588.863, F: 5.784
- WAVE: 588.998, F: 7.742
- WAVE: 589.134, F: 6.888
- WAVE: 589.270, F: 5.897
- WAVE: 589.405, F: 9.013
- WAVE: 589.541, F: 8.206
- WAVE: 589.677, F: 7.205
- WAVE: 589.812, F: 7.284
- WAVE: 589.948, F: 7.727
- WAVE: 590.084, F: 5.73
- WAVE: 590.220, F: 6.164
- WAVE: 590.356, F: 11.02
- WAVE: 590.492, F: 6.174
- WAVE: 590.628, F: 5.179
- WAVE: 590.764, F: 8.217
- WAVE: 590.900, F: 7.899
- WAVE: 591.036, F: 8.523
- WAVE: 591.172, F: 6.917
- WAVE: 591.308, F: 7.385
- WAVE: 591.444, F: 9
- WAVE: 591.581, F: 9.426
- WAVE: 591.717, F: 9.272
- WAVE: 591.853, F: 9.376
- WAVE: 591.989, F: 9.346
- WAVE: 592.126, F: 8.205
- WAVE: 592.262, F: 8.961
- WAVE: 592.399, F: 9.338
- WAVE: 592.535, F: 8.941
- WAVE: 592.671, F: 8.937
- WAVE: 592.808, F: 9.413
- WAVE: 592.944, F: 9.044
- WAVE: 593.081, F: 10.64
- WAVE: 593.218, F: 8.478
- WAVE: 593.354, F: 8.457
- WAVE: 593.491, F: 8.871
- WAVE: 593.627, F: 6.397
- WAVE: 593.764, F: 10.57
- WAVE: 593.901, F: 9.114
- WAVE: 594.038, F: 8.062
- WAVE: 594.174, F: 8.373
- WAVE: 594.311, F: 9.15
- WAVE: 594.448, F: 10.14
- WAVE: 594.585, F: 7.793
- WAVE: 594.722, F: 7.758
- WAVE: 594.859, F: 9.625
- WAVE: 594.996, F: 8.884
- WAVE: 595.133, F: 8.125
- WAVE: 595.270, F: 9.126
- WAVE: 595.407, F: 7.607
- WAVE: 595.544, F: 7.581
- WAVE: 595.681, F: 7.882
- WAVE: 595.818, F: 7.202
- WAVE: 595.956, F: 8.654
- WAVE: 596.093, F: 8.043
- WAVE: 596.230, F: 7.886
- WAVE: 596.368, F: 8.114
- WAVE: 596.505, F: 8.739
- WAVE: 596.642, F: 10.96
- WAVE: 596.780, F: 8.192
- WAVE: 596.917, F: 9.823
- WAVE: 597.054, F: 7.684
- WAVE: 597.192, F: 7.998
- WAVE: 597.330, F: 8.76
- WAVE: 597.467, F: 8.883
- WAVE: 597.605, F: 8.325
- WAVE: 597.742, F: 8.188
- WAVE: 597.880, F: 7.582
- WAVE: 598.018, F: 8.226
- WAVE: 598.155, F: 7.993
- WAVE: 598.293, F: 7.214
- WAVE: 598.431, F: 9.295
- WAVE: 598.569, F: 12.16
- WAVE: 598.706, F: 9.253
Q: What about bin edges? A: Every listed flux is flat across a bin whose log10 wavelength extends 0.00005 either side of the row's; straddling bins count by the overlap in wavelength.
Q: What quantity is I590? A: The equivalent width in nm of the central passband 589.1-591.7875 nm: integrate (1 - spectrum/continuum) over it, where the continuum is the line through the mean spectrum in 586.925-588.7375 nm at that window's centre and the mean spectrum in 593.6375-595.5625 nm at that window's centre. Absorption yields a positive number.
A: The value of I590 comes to 0.28 nm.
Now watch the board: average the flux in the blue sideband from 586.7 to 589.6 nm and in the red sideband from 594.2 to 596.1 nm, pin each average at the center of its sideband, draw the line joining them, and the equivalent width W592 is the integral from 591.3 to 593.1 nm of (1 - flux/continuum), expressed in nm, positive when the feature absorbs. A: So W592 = -0.17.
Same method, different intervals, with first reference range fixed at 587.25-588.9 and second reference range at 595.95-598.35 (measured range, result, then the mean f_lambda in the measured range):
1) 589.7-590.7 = 0.15 nm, 7.05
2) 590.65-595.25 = -0.21 nm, 8.72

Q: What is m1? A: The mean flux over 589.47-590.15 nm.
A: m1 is 7.24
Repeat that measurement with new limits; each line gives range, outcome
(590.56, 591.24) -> 7.35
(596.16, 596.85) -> 8.78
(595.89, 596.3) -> 8.19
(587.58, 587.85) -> 8.68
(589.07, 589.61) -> 7.5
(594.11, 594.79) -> 8.64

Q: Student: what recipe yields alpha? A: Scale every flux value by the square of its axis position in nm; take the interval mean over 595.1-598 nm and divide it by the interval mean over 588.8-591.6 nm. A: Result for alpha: 1.14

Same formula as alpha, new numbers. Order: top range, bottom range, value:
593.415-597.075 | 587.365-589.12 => 1.08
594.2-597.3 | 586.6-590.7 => 1.10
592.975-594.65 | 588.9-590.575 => 1.22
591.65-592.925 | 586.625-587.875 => 1.02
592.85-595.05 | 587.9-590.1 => 1.20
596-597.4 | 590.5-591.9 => 1.10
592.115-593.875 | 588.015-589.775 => 1.19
